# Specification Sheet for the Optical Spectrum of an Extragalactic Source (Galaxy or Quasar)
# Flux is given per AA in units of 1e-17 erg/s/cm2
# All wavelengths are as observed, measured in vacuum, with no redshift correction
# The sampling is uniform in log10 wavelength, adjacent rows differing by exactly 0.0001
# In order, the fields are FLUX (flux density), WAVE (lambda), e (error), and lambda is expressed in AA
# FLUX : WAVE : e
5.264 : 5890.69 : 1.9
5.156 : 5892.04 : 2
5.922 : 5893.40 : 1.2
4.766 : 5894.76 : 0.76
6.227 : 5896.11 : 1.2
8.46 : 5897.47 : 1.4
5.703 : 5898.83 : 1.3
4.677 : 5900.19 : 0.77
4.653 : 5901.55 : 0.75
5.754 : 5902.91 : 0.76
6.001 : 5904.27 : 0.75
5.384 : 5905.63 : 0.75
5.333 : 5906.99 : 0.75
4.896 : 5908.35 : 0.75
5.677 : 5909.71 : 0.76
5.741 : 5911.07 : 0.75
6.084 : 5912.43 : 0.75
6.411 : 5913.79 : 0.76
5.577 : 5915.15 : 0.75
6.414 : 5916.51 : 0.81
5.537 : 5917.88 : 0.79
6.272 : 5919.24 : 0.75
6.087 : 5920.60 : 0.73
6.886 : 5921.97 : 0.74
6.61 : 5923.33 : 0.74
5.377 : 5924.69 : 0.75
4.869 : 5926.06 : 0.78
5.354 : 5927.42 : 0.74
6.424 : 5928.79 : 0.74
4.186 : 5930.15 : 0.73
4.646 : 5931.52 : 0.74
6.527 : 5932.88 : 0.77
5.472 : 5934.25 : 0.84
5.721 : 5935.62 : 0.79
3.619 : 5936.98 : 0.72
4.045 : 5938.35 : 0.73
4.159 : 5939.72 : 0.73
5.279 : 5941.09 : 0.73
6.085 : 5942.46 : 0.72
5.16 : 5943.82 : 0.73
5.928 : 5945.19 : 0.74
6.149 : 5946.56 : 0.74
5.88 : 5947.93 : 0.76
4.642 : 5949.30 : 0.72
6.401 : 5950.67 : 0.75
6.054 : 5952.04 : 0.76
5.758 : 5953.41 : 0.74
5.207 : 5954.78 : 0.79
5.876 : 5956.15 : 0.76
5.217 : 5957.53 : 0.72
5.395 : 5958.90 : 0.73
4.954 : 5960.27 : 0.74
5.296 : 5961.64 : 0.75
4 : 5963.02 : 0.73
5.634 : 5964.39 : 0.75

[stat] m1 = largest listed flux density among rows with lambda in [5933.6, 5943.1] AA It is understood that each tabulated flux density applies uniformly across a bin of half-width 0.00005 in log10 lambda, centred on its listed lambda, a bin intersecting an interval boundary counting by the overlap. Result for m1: 6.085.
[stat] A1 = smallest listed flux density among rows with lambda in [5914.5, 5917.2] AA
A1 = 5.577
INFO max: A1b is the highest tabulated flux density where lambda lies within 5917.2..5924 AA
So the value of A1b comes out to 6.886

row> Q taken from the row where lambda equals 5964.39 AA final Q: 5.634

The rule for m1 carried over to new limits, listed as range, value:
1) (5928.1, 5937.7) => 6.527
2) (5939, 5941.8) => 5.279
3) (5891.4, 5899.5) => 8.46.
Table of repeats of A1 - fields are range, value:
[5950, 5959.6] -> 5.207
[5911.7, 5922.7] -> 5.537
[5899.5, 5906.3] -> 4.653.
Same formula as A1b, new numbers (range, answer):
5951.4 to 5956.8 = 6.054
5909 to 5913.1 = 6.084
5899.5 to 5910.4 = 6.001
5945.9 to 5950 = 6.149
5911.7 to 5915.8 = 6.411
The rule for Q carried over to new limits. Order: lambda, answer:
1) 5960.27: 4.954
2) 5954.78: 5.207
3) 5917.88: 5.537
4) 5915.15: 5.577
